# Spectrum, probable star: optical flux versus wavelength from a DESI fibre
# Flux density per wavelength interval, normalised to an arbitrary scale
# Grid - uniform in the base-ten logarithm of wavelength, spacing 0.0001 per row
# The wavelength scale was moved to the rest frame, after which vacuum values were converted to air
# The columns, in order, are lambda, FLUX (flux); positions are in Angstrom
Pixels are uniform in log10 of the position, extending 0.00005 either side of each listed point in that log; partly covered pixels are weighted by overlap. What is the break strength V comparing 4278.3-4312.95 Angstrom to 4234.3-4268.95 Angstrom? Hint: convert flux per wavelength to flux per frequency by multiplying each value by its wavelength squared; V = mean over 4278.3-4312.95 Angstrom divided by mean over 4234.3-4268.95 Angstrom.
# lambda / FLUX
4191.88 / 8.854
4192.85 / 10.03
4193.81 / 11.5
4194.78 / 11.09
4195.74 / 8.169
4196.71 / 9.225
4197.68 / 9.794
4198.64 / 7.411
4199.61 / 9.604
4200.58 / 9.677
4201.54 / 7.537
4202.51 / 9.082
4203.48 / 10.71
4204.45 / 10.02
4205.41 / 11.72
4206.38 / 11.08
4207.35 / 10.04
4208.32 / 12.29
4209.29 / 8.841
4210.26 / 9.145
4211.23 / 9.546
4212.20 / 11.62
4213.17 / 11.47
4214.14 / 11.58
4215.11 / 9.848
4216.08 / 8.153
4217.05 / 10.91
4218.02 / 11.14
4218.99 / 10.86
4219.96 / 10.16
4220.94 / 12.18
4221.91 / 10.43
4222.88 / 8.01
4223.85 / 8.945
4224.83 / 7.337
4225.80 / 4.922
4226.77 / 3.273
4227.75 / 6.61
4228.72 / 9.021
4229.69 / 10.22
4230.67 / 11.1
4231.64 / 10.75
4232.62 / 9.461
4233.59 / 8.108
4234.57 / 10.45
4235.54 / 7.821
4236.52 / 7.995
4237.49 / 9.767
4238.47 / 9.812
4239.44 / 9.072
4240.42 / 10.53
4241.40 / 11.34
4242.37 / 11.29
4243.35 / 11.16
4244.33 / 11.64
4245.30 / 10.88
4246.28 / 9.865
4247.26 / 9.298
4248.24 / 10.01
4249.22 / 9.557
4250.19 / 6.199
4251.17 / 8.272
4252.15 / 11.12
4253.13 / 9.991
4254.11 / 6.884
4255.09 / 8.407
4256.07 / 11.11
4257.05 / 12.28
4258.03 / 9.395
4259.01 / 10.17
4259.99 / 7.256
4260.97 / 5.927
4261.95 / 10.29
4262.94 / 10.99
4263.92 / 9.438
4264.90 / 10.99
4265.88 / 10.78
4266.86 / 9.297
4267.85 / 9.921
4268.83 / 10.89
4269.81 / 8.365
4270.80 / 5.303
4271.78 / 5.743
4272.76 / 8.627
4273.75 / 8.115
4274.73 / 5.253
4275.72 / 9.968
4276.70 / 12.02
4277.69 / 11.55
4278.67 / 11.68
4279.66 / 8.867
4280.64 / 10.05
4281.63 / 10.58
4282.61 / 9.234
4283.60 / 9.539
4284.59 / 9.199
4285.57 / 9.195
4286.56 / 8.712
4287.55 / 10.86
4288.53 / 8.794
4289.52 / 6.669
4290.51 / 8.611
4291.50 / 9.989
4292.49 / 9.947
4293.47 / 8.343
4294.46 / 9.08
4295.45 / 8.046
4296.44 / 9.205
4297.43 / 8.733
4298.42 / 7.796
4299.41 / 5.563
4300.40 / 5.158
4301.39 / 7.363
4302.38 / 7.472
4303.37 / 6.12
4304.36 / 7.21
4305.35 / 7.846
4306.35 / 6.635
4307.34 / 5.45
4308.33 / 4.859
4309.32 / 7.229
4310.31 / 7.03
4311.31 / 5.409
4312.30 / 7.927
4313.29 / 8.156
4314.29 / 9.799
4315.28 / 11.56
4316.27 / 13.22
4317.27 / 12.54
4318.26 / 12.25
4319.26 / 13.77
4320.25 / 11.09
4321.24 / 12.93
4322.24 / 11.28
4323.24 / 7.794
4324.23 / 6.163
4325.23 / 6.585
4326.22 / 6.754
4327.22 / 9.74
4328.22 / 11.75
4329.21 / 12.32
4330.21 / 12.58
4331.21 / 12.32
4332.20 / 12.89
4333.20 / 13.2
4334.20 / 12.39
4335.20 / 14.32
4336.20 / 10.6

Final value 0.9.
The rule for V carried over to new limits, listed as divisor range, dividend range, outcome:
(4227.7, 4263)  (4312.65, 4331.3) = 1.15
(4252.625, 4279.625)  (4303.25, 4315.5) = 0.80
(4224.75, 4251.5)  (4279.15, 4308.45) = 0.92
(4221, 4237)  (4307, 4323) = 1.18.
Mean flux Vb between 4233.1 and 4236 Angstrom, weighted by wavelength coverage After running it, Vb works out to 8.82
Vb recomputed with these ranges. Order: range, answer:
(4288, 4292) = 8.54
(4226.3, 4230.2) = 7.31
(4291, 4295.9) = 9.09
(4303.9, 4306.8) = 7.22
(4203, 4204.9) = 10.4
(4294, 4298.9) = 8.57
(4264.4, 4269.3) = 10.4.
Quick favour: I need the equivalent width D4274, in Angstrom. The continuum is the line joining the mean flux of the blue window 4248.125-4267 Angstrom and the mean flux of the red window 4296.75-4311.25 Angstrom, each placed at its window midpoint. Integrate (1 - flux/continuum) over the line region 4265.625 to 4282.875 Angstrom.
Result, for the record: -1.6 Angstrom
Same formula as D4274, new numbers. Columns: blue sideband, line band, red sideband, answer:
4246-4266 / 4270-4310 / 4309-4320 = 6.03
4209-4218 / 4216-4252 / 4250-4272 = 1.30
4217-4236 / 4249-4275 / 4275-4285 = 2.24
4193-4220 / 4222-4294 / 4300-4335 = 3.92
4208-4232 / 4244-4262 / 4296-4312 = -1.91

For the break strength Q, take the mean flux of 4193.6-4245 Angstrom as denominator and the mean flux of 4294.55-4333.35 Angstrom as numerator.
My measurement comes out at 0.93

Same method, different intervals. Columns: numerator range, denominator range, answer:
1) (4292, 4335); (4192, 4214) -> 0.92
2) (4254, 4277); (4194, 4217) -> 0.91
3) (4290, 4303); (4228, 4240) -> 0.86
